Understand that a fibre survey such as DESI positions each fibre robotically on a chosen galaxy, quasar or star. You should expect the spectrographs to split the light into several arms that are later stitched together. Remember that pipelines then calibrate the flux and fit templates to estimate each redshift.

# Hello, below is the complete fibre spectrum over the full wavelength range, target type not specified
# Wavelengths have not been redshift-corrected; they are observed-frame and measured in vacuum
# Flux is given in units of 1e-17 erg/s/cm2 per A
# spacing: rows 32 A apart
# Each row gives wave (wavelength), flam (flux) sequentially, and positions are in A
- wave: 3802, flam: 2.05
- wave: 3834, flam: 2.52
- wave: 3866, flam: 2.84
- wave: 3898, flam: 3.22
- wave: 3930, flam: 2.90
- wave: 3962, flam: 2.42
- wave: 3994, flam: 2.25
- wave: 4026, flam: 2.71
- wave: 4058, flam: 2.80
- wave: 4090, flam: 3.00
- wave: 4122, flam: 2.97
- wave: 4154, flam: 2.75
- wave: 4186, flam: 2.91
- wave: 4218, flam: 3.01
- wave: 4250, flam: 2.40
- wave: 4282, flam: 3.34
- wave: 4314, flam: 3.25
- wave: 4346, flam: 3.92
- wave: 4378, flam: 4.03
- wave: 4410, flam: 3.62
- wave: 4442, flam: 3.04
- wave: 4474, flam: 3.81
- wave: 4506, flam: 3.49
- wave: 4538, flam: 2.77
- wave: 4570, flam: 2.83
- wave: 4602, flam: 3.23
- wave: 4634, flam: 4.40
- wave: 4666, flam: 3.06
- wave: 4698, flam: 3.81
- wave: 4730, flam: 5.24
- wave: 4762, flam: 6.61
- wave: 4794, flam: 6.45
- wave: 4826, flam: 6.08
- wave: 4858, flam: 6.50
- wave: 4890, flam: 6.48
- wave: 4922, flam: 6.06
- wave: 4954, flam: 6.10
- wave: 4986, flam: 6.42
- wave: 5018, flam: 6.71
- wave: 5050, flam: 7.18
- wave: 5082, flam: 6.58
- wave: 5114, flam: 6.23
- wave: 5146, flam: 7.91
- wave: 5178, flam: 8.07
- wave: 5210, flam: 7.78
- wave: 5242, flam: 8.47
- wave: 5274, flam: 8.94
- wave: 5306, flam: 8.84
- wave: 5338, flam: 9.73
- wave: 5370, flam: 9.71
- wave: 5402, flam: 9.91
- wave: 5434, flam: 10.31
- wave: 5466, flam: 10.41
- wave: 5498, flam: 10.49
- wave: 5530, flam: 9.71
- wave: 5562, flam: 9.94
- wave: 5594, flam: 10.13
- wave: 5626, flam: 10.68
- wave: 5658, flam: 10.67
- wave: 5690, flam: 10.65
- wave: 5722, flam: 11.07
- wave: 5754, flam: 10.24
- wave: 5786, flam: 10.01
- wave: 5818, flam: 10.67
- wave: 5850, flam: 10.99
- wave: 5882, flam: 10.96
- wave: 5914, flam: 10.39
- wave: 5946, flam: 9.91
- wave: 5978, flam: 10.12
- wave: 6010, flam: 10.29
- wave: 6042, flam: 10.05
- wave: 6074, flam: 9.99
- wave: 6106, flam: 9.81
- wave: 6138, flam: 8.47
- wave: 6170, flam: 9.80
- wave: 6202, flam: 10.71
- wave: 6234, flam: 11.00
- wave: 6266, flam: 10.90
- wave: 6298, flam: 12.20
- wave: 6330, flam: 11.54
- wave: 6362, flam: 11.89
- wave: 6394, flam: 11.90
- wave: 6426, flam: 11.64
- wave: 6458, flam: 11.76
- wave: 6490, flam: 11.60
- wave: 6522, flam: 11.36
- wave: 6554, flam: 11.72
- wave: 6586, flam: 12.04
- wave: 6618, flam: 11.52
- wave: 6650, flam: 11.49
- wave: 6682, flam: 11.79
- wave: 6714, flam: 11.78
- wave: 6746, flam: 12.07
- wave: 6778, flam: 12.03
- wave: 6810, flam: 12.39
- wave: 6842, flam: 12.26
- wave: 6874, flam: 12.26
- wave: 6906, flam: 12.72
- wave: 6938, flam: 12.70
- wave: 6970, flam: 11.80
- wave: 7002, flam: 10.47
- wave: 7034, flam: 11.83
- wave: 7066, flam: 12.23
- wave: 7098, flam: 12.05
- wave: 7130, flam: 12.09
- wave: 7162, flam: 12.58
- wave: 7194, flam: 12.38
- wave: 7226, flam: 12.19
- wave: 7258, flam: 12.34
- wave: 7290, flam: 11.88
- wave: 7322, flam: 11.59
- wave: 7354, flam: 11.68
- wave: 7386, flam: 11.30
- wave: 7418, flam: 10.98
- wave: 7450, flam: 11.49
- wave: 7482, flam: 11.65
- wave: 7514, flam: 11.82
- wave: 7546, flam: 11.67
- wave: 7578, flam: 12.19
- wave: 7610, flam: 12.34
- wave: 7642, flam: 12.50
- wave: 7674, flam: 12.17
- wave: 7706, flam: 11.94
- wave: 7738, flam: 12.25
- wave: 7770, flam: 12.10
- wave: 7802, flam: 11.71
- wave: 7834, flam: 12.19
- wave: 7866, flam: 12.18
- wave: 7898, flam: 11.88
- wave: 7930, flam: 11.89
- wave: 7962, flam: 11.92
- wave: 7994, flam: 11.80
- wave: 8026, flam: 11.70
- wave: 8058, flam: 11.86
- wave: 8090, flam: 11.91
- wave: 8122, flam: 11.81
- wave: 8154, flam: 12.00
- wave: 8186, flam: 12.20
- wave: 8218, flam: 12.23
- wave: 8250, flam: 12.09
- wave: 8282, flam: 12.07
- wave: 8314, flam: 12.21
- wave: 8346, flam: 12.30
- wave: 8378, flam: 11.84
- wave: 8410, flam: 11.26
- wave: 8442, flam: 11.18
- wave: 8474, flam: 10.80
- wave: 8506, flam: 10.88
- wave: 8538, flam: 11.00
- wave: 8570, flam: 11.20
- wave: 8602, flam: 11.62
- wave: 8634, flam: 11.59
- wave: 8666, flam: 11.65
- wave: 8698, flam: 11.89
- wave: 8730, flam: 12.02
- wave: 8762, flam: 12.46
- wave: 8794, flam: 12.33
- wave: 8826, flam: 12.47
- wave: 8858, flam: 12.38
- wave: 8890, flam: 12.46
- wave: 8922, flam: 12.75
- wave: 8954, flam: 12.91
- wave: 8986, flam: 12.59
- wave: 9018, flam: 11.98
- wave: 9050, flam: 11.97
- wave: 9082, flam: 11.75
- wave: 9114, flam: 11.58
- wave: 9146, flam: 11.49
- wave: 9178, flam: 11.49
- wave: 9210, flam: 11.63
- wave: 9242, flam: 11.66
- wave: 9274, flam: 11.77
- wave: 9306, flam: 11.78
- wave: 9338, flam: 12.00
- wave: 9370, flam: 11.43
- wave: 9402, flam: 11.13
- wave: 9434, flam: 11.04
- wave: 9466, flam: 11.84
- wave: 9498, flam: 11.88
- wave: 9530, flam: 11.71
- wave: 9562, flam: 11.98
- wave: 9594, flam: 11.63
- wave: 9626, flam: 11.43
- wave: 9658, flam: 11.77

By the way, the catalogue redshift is 0.19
